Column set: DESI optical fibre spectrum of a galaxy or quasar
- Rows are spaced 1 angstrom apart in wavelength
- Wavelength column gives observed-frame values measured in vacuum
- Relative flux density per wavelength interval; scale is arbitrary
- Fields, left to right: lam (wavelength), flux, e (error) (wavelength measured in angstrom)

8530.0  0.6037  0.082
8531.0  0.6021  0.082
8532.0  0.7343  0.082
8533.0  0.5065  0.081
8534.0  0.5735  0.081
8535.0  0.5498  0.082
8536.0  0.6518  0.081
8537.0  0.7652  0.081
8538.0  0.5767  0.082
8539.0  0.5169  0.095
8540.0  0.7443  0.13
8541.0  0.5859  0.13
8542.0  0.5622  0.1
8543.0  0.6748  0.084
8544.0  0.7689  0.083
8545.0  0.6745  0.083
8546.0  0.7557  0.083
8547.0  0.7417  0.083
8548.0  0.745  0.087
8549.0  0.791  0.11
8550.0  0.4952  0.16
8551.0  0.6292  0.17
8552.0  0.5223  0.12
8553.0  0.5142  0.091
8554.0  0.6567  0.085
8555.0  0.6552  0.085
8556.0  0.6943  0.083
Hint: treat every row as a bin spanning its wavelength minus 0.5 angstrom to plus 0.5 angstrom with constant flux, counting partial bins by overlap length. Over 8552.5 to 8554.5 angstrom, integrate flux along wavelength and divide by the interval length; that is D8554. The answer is 0.585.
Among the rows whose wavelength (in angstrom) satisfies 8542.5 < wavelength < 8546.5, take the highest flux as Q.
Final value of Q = 0.7689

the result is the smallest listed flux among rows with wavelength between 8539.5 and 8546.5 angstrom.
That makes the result 0.5622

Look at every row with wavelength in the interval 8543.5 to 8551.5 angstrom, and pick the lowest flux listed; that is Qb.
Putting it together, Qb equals 0.4952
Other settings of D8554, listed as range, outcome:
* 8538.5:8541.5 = 0.616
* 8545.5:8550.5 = 0.706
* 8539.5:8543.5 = 0.642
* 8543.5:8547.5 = 0.735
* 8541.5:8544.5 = 0.669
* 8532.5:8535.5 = 0.543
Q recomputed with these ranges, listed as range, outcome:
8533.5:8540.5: 0.7652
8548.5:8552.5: 0.791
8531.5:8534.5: 0.7343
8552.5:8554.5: 0.6567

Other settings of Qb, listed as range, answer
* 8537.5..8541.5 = 0.5169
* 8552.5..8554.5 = 0.5142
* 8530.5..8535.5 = 0.5065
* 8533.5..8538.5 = 0.5498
